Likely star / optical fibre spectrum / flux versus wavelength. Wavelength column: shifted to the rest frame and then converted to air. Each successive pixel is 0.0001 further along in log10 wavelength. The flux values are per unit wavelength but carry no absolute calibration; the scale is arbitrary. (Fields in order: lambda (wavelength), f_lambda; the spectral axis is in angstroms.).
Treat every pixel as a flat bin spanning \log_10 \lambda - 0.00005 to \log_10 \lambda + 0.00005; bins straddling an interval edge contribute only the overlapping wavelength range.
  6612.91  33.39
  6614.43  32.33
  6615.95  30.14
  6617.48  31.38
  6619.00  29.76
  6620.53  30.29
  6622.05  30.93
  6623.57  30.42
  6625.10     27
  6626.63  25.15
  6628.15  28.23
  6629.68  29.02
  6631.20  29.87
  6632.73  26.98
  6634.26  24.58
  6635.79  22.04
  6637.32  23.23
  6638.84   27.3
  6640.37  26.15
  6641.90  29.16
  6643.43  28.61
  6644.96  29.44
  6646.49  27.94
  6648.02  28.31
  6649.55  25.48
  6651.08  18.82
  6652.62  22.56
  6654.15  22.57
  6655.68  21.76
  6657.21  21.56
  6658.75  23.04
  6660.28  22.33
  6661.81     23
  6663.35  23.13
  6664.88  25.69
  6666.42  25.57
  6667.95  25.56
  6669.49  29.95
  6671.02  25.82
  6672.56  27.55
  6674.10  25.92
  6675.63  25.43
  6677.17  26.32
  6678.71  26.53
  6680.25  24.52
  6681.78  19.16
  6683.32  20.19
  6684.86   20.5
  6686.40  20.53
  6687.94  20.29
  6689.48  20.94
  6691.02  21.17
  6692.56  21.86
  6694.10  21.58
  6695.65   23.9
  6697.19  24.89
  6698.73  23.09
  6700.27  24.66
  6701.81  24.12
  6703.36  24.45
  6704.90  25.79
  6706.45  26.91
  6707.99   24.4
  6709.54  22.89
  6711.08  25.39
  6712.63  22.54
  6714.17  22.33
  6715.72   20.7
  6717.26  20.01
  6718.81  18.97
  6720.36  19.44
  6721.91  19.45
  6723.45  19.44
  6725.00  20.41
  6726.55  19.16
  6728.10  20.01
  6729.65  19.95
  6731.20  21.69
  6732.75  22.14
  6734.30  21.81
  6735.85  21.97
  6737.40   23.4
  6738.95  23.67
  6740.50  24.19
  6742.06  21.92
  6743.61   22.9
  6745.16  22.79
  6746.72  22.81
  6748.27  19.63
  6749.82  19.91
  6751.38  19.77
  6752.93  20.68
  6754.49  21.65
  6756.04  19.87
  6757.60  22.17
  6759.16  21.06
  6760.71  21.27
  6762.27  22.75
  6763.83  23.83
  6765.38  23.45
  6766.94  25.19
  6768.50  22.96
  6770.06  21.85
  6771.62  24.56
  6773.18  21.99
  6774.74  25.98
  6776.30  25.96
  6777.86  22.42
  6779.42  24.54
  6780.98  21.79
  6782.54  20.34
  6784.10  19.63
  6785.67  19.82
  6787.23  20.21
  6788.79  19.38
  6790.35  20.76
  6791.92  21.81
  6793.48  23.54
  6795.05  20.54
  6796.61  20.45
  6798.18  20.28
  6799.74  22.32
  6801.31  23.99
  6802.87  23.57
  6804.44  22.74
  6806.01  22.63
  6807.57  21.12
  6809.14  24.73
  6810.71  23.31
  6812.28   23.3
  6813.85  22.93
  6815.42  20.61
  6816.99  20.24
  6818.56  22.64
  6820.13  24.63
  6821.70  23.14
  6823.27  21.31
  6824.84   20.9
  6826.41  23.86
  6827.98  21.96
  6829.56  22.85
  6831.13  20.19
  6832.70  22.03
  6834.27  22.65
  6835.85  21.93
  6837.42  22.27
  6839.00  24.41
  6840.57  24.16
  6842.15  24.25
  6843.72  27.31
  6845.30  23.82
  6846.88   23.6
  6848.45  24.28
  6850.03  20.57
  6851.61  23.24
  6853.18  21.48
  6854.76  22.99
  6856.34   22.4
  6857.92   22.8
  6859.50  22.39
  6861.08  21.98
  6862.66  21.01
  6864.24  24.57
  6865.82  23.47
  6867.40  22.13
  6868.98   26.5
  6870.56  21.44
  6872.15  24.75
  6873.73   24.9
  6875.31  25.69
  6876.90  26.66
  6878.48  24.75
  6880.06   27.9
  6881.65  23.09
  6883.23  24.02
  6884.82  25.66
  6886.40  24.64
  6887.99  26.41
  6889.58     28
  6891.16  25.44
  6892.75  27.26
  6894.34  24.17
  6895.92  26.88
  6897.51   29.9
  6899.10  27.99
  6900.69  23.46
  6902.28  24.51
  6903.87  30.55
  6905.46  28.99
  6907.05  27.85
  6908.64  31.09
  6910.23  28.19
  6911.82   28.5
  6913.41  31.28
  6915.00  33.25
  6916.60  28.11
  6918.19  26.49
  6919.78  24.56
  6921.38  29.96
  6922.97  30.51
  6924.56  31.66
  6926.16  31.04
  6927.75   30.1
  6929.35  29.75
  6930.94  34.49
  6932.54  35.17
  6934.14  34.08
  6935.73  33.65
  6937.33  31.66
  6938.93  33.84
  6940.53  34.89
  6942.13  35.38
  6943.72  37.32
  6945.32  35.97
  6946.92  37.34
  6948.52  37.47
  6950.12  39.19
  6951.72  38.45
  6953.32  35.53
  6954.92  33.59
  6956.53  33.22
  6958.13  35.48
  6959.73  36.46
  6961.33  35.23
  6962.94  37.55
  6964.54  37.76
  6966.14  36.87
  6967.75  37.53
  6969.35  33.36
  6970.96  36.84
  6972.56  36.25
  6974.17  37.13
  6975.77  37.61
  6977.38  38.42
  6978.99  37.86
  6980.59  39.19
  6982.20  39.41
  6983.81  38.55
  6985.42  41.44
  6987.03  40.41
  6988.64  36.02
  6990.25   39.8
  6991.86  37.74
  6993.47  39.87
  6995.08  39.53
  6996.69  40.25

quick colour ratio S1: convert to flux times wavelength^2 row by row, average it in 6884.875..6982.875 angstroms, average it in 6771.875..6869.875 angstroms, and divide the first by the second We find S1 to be 1.49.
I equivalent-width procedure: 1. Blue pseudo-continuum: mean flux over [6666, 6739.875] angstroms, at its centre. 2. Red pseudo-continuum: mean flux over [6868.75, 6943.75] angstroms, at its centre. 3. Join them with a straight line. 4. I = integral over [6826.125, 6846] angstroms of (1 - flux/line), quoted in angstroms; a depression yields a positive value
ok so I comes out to 2.6 angstroms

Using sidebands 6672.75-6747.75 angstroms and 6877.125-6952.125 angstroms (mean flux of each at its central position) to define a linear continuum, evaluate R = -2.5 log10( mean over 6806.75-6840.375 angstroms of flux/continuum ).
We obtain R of 0.19 mag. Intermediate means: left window 22.5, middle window 22.5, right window 30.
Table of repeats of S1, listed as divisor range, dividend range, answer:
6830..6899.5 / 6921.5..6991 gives 1.52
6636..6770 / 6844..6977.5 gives 1.36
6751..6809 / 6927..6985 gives 1.71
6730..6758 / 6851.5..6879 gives 1.12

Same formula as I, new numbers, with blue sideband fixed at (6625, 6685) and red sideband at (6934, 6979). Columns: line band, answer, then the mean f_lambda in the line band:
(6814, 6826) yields 3.51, 22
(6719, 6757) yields 9.45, 21.2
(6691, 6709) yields 1.88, 24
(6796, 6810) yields 3.70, 22.5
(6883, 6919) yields 6.88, 27.6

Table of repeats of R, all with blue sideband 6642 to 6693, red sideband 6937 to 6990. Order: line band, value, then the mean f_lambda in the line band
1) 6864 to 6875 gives 0.34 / 24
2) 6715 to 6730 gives 0.32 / 19.7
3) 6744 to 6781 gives 0.25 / 22.5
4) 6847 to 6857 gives 0.38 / 22.6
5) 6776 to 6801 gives 0.34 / 21.4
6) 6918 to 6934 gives 0.15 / 30.7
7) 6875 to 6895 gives 0.29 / 25.7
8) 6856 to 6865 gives 0.39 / 22.5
